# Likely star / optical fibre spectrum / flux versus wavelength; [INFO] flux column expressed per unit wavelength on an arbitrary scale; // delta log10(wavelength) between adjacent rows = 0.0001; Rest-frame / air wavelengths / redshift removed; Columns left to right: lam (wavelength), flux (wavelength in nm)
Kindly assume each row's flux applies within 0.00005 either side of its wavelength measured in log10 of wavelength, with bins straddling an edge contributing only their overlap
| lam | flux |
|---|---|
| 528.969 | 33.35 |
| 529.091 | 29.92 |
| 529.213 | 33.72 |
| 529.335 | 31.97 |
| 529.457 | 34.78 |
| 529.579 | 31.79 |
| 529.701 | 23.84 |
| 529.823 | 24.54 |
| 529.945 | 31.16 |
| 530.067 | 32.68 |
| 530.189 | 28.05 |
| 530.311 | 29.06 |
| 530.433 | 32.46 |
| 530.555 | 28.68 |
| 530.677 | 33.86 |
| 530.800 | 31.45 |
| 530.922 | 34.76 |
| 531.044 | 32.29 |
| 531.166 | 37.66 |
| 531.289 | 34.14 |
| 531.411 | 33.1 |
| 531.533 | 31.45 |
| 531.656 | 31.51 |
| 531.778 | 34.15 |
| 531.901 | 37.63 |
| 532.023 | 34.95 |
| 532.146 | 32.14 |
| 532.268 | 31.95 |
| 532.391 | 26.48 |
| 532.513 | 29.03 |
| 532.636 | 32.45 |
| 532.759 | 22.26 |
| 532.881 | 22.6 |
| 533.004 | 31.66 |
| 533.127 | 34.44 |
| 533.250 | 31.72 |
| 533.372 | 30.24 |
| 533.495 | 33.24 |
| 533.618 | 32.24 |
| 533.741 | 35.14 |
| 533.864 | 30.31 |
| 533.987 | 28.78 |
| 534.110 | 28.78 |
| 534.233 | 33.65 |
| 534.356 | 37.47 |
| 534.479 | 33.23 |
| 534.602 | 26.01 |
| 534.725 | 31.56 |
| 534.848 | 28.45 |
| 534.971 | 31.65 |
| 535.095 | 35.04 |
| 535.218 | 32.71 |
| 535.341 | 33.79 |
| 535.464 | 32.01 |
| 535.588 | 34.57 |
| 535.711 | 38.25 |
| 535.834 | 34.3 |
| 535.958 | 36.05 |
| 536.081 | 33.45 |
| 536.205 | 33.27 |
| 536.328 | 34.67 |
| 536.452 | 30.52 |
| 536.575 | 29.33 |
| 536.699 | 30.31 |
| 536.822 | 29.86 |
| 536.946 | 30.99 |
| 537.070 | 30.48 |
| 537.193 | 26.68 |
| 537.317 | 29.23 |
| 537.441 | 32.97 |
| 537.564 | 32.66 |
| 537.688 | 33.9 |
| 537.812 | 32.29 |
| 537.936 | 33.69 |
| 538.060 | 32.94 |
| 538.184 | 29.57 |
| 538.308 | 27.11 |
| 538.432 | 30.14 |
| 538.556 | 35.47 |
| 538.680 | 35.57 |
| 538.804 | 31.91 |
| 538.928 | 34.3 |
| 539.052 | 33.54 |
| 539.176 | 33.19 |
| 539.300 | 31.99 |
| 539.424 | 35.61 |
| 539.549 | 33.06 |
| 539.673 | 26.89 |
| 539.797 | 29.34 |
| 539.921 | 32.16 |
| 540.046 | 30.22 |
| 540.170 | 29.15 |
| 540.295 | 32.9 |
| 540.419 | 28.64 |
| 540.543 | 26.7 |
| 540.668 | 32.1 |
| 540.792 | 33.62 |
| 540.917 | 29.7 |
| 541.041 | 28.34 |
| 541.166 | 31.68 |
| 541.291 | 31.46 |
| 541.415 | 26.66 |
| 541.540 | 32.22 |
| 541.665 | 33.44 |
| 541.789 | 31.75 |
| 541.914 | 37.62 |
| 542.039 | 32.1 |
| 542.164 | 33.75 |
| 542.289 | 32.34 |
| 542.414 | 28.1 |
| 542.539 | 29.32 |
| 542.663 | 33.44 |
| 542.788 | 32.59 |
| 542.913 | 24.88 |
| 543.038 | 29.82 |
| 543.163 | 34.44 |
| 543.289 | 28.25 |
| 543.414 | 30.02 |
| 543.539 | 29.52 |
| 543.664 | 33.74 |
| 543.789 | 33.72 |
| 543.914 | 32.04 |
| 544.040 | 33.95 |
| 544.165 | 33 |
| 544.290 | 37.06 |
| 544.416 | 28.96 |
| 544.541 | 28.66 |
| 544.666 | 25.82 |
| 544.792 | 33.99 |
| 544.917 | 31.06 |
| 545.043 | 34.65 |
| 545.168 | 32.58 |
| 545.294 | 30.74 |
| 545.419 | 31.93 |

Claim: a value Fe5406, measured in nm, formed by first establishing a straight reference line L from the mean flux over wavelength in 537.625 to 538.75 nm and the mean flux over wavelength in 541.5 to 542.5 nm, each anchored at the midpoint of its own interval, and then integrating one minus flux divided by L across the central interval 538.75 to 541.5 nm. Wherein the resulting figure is 0.12 nm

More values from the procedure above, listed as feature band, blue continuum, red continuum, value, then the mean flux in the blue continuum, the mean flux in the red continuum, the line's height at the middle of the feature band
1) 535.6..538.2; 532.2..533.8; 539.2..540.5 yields -0.133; 30.3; 31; 30.7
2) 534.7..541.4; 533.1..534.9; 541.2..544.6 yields -0.040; 31.7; 31.6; 31.6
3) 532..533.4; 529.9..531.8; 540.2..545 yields 0.098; 32.3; 31.2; 32.1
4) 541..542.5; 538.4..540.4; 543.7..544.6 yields 0.033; 32.2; 32.5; 32.4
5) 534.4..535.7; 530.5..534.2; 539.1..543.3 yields -0.030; 31.7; 31.1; 31.5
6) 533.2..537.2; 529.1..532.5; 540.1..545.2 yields -0.069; 31.8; 31.3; 31.6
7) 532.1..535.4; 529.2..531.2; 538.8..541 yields 0.028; 31.2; 31.4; 31.3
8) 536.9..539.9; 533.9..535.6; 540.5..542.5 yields -0.022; 31.9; 31.4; 31.6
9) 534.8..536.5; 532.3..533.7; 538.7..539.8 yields -0.143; 29.8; 32.5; 30.9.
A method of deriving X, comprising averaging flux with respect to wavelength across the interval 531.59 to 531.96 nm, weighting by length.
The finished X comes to 34.3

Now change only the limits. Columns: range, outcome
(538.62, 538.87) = 33.8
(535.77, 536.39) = 34.4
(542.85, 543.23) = 29.6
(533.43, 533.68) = 32.7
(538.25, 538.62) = 31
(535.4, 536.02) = 35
